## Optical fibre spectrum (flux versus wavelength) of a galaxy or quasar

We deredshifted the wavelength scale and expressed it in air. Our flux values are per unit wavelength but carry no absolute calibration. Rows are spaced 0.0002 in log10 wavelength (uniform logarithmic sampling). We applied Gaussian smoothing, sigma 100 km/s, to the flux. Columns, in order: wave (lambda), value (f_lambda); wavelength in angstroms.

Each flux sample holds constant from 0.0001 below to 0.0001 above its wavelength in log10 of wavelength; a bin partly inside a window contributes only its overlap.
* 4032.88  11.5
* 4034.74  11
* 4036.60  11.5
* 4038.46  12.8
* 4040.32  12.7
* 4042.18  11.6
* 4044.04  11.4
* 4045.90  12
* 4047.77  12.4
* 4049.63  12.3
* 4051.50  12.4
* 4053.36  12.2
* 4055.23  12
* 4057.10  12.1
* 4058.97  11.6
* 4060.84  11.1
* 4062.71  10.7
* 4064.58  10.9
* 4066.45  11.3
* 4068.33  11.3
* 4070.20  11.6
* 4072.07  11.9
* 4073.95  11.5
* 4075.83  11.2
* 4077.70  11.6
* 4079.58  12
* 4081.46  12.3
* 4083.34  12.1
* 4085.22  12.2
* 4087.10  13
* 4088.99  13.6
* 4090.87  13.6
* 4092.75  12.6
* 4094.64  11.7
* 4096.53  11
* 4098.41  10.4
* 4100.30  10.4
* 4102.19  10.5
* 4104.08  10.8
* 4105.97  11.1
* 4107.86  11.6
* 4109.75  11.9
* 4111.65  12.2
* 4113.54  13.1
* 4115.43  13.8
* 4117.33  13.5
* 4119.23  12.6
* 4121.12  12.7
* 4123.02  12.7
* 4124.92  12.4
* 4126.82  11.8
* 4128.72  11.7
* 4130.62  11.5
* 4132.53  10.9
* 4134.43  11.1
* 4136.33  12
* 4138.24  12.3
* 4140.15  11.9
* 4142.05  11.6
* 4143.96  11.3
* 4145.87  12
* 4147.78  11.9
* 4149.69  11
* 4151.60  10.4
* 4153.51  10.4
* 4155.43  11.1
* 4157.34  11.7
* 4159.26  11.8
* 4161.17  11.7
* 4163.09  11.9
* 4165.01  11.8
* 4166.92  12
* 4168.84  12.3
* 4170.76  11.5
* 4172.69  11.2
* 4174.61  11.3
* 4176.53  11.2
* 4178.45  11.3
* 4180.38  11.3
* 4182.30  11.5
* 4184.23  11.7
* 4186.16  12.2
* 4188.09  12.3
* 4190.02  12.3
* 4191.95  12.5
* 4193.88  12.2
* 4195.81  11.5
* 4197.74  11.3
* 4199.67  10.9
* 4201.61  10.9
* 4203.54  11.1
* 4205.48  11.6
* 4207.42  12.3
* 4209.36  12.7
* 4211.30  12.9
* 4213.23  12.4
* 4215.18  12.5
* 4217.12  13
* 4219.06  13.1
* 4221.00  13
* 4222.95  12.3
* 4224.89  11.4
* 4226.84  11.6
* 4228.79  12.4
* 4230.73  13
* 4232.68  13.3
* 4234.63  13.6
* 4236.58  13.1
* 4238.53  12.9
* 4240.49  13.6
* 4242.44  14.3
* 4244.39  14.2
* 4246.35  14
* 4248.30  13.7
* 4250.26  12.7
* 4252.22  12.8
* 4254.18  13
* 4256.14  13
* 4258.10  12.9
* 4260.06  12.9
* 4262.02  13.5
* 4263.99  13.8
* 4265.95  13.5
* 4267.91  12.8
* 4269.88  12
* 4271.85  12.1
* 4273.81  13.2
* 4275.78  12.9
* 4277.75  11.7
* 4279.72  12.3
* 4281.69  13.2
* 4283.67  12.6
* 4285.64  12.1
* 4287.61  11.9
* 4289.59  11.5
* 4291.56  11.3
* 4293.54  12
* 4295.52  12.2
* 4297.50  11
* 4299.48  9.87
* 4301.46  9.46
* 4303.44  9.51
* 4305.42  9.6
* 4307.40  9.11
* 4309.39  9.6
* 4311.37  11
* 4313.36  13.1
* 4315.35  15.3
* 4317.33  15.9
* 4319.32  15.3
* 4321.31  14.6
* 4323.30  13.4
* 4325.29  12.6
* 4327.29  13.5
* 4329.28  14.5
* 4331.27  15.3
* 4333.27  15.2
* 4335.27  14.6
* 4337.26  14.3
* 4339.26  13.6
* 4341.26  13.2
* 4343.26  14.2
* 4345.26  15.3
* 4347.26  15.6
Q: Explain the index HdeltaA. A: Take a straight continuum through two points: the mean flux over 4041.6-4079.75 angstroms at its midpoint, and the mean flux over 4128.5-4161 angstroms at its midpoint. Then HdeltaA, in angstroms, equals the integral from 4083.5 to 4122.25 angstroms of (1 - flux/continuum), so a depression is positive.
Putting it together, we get -1.9 angstroms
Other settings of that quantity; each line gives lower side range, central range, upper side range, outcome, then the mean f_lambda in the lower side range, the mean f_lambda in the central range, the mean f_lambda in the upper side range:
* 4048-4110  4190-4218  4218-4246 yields 1.71 angstroms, 11.7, 12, 13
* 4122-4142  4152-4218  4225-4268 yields 3.66 angstroms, 11.8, 11.8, 13.2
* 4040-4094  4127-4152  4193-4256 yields 1.47 angstroms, 12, 11.5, 12.6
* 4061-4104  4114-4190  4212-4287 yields 2.41 angstroms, 11.7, 11.8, 12.9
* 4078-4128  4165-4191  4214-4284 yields 1.75 angstroms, 12.1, 11.7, 12.9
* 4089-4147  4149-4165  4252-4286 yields 1.13 angstroms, 11.9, 11.3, 12.8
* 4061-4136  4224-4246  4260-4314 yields -2.42 angstroms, 11.9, 13.1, 11.7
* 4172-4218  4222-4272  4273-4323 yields -4.60 angstroms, 11.8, 13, 12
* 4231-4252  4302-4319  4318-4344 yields 2.80 angstroms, 13.5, 11.7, 14.2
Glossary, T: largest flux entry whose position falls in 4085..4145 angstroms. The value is 13.8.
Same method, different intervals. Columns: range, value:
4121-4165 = 12.7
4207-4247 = 14.3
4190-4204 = 12.5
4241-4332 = 15.9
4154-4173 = 12.3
